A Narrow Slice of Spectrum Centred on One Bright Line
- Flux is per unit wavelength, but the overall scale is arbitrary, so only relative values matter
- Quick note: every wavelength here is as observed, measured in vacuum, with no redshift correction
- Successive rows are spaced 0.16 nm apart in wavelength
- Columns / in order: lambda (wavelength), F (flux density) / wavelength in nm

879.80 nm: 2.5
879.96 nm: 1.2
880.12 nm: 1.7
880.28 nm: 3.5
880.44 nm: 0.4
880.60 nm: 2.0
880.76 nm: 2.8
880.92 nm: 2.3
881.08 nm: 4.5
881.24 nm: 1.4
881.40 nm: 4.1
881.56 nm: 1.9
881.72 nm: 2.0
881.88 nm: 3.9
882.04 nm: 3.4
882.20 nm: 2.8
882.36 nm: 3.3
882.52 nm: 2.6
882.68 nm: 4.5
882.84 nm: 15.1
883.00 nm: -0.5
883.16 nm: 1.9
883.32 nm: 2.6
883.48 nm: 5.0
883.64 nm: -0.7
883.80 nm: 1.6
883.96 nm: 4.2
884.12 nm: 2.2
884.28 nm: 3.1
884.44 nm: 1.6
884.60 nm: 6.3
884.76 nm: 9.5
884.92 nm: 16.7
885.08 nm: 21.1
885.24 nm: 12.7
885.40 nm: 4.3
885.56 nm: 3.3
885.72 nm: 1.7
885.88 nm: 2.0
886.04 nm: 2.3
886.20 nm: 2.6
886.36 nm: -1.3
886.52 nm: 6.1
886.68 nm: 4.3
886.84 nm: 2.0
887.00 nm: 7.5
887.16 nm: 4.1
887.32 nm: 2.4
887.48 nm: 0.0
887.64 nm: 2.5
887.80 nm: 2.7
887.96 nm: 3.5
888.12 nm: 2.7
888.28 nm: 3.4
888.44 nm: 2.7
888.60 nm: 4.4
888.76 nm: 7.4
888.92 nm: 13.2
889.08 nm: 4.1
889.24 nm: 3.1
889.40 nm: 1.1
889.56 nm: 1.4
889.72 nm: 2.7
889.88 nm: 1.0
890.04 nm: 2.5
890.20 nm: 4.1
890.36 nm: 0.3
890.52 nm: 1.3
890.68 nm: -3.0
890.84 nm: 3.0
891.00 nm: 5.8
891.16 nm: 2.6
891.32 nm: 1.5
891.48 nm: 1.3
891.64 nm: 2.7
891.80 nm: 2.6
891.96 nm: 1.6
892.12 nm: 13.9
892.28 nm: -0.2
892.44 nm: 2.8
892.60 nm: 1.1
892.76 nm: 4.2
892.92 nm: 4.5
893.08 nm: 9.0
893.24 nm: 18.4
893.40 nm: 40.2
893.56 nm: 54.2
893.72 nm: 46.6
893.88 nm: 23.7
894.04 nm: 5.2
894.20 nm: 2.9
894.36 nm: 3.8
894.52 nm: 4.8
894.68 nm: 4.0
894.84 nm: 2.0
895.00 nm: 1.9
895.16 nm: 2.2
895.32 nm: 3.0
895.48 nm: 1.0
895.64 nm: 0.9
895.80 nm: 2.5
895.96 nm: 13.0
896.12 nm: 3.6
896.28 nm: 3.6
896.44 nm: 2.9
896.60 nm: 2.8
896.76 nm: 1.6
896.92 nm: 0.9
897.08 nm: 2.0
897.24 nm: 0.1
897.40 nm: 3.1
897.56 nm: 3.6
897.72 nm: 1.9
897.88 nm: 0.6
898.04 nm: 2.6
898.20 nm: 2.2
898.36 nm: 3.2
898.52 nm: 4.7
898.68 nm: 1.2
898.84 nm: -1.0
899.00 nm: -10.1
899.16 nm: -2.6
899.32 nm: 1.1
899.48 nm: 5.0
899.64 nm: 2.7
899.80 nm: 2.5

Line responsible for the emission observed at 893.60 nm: [O III]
